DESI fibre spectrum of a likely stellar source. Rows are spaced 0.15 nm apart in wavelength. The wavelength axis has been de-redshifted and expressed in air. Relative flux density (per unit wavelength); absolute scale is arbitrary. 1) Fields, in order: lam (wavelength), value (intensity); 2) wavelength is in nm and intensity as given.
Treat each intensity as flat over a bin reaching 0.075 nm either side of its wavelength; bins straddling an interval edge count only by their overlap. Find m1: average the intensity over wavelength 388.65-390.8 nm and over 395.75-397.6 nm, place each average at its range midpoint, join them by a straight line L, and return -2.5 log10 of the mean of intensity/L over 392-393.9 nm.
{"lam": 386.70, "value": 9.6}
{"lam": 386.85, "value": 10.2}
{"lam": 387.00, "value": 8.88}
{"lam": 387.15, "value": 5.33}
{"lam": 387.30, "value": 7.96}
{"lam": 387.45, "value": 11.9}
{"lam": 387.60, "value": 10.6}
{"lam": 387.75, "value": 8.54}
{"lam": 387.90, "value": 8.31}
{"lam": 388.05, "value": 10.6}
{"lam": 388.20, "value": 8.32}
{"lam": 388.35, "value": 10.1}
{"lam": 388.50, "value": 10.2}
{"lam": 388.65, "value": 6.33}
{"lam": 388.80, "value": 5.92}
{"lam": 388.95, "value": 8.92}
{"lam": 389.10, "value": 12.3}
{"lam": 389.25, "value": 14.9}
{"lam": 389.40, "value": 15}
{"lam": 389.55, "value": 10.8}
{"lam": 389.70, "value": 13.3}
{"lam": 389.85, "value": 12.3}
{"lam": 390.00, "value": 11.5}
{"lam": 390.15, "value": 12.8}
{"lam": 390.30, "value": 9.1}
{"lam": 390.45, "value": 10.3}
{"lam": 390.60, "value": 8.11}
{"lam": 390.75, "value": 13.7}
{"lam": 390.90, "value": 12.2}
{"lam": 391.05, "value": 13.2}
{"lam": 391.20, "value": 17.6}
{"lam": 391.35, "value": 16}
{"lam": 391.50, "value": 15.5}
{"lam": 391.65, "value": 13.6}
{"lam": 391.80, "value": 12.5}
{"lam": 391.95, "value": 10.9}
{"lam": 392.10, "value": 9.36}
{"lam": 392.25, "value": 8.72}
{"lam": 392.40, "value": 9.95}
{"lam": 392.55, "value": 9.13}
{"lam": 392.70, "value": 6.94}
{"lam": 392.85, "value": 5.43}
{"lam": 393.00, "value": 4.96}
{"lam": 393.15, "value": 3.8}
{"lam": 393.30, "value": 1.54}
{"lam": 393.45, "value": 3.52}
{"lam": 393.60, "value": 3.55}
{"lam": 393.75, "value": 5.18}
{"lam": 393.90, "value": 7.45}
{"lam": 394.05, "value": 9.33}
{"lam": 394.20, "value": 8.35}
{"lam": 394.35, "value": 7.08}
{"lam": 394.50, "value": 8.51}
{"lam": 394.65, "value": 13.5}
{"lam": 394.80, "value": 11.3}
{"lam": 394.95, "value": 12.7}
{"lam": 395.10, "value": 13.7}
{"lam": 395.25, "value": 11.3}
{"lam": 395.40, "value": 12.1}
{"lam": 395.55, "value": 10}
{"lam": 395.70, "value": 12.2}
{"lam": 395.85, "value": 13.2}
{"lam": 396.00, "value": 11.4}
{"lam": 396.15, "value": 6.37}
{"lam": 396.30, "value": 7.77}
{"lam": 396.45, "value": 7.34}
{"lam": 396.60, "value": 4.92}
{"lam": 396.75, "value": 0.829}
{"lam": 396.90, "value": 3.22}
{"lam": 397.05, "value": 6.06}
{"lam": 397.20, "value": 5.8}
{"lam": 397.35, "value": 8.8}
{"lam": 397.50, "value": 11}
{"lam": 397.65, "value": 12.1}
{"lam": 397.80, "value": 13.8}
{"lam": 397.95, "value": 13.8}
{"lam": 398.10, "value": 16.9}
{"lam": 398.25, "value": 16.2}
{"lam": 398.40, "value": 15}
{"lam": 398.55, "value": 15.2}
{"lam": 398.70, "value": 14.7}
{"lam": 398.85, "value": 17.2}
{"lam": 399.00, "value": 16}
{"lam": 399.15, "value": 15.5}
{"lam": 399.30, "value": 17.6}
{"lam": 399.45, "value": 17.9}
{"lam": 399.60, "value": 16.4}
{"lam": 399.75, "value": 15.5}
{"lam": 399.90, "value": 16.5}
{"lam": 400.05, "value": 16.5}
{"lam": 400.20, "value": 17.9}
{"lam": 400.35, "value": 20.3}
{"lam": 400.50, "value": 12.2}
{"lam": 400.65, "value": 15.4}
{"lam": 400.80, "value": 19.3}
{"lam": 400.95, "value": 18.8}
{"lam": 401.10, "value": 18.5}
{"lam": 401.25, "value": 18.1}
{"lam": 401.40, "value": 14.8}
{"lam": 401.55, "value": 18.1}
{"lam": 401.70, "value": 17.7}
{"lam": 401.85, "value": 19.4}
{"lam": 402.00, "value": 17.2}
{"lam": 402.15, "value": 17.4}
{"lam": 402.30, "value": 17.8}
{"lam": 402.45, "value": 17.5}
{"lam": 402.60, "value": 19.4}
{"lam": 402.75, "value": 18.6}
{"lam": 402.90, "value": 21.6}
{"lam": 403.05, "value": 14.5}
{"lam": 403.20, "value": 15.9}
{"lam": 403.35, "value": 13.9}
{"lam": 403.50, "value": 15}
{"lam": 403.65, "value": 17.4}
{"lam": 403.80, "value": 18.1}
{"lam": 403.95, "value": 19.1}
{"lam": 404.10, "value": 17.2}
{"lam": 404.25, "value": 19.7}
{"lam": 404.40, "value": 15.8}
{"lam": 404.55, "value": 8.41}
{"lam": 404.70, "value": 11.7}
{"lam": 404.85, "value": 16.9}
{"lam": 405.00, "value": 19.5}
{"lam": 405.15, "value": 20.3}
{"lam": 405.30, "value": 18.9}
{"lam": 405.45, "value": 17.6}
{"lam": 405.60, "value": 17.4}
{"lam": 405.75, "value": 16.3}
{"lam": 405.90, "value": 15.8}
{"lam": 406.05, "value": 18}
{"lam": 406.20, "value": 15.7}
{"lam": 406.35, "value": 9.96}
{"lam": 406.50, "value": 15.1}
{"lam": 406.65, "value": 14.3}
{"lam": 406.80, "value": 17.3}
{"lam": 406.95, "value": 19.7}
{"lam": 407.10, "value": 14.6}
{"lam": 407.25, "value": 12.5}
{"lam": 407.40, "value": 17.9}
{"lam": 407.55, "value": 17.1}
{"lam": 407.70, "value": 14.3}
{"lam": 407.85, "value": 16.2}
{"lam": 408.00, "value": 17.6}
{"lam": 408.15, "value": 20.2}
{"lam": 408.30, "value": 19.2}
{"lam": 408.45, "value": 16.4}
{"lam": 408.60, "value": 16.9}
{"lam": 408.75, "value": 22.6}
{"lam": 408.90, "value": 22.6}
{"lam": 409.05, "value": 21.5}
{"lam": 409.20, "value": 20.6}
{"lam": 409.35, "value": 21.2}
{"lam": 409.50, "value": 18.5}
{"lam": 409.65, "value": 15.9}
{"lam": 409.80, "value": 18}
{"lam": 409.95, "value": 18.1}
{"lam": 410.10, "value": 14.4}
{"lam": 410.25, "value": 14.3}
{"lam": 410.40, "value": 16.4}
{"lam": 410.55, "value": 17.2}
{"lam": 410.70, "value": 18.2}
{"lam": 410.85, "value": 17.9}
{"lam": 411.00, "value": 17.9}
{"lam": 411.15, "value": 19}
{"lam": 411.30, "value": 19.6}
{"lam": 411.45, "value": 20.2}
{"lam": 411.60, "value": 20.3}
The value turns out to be 0.47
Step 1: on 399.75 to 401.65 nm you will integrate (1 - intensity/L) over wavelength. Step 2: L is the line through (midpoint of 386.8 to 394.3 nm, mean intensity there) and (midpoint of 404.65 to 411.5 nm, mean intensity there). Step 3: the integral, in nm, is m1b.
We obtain -0.397 nm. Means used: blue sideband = 9.69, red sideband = 17.4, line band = 17.1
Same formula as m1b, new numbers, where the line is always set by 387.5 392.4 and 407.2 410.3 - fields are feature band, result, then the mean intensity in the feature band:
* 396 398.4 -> 0.81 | 9.26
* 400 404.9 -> -0.40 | 17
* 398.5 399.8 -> -0.15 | 16.3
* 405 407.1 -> 0.04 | 16.7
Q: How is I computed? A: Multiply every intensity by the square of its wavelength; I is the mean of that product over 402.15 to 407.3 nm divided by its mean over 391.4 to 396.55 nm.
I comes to 1.92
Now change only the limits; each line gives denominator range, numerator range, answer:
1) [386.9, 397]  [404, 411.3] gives 1.94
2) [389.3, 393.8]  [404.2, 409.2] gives 1.82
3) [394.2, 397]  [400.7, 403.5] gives 1.97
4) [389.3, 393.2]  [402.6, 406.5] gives 1.60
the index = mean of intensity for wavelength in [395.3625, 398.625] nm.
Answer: 10.2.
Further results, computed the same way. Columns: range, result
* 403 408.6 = 16.4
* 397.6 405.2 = 16.7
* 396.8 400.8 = 14.1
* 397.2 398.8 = 13.4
